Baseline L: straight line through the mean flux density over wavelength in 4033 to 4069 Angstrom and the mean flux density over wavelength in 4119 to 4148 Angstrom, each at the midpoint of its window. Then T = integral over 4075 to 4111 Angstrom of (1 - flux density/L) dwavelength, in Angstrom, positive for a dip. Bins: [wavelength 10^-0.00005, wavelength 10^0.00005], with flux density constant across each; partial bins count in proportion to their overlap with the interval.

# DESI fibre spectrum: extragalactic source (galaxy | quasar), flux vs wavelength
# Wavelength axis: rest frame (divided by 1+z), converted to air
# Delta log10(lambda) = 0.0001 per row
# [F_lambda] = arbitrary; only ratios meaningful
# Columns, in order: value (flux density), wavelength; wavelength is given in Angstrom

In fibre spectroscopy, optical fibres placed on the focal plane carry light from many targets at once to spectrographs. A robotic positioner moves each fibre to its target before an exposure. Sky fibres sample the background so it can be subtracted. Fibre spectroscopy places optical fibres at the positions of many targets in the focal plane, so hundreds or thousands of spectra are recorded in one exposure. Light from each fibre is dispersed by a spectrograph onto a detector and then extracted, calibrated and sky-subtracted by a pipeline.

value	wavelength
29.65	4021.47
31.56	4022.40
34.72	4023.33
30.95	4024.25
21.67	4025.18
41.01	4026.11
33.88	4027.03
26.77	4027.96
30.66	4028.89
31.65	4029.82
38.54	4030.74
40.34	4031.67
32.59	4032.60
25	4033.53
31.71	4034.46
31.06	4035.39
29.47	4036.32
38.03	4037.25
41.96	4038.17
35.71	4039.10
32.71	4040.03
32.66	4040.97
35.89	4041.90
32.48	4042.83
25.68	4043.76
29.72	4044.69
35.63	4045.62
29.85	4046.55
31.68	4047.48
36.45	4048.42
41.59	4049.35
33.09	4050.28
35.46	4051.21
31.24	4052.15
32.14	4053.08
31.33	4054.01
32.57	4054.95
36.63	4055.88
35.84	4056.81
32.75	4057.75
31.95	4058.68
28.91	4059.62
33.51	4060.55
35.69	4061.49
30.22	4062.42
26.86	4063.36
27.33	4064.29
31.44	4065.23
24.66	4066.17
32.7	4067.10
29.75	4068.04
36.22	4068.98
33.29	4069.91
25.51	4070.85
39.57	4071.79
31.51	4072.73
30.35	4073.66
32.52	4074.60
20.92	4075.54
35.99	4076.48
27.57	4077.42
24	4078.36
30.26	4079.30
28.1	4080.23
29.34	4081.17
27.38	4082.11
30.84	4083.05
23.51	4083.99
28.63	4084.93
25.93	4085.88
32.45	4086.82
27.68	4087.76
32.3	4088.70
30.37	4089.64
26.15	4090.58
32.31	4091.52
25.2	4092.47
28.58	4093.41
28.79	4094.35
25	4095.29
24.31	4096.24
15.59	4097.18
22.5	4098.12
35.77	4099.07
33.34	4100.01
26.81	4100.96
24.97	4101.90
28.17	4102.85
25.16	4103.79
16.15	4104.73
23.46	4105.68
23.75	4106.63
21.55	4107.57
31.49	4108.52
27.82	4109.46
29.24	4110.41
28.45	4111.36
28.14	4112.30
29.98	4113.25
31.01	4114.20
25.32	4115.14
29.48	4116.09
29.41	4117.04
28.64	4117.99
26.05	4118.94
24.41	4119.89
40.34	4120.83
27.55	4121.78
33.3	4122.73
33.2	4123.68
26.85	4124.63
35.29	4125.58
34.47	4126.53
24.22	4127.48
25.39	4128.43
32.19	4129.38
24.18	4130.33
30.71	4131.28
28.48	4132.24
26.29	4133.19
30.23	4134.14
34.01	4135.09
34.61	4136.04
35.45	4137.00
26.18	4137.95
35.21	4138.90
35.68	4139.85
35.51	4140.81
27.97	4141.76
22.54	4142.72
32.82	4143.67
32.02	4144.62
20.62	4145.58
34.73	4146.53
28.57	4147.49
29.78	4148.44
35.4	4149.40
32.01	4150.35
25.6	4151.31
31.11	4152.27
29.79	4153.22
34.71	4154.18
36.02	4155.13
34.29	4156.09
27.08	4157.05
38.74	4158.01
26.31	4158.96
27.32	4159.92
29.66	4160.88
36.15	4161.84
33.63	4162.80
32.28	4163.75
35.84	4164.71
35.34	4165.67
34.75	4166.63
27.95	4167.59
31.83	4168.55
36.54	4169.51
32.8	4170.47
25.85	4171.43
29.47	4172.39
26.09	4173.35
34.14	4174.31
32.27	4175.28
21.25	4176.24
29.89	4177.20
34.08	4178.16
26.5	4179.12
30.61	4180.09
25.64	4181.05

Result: 4.9 Angstrom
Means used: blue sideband 32.5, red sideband 30.4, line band 27.1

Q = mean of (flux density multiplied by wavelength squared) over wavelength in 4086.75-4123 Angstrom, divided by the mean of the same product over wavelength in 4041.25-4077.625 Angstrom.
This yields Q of 0.9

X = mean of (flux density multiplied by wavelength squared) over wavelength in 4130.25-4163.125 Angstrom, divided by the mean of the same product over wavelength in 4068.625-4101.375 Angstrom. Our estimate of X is 1.11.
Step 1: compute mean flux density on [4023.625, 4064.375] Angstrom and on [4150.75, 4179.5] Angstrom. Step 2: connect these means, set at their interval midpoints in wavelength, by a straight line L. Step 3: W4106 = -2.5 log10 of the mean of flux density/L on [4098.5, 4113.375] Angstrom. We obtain 0.18 mag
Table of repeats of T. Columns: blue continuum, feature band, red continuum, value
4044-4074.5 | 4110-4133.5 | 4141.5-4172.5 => 1.71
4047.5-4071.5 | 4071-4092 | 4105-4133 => 1.08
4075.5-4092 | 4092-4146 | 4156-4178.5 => 2.44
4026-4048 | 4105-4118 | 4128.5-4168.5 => 1.76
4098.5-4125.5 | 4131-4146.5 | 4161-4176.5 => -0.38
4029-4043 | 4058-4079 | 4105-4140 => 1.13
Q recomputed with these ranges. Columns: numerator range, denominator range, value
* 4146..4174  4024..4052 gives 1.02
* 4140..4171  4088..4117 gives 1.20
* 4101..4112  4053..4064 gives 0.81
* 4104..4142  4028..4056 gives 0.91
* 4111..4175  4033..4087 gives 1.02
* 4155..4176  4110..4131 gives 1.10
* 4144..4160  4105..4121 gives 1.14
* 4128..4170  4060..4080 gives 1.07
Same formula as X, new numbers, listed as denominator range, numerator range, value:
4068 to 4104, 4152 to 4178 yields 1.15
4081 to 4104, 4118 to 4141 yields 1.13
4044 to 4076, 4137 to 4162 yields 1.01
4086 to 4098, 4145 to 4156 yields 1.17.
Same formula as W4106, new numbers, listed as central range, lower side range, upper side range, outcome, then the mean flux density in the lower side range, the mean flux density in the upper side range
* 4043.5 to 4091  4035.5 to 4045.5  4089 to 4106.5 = -0.030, 33.4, 26.3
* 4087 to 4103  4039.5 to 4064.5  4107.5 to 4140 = 0.127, 32.6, 29.9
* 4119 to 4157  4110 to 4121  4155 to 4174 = -0.017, 28.9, 31.8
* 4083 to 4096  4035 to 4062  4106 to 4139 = 0.110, 33.5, 29.4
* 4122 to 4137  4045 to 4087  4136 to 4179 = 0.031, 31.2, 31.3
